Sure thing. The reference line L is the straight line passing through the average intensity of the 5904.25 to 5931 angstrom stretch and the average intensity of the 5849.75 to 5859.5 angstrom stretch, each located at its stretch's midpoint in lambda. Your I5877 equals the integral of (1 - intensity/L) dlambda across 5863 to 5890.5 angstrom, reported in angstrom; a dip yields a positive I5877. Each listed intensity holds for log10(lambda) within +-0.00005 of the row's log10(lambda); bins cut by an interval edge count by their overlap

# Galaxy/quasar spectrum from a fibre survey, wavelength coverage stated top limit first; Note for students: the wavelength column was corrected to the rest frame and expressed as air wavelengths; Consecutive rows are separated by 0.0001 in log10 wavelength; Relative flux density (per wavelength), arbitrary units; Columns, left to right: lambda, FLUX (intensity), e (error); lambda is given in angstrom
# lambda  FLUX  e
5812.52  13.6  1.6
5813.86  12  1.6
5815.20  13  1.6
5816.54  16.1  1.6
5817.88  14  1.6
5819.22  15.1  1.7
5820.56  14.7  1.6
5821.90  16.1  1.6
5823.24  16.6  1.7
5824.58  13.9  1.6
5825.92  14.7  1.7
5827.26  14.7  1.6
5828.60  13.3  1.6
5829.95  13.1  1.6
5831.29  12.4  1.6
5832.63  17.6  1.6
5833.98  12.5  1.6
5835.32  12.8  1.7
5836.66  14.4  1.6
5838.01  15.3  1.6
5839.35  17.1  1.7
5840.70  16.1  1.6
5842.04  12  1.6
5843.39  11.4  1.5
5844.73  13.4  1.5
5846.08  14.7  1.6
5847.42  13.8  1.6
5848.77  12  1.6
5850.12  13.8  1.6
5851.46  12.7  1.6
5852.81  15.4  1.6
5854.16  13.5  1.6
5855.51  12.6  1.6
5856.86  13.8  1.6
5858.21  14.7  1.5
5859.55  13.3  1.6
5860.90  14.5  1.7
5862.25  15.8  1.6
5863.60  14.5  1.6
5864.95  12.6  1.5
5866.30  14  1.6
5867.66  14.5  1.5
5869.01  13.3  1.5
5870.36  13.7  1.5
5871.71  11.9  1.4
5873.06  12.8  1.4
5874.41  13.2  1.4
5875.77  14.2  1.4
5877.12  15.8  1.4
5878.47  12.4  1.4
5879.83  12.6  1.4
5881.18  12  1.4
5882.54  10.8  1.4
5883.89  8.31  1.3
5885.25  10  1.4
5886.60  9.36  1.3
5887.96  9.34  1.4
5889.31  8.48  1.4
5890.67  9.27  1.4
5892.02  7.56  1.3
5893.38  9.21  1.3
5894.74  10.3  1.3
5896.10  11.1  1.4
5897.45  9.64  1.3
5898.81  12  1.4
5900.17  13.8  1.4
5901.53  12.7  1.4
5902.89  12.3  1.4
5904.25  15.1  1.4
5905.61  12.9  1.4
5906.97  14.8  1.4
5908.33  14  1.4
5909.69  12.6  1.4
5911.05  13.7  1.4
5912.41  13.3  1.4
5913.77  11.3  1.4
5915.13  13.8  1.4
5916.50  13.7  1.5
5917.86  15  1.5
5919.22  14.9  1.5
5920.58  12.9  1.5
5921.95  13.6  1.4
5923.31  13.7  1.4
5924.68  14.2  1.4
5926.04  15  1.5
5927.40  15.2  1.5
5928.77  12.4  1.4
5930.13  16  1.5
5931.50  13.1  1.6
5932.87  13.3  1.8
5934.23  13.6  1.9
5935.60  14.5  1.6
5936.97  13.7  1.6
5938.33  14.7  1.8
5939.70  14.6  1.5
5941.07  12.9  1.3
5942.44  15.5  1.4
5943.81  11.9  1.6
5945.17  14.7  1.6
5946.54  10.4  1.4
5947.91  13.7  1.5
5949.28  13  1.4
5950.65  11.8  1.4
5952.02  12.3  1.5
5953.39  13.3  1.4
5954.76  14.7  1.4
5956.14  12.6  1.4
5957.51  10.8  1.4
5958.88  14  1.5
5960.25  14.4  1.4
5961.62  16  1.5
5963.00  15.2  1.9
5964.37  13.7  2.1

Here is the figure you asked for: 3.3 angstrom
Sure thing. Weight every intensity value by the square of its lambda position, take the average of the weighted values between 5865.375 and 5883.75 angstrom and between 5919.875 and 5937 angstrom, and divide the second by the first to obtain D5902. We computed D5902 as 1.09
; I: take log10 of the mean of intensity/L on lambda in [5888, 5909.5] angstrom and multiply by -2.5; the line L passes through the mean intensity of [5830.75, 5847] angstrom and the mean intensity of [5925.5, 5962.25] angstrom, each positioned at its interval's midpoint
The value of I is 0.201 mag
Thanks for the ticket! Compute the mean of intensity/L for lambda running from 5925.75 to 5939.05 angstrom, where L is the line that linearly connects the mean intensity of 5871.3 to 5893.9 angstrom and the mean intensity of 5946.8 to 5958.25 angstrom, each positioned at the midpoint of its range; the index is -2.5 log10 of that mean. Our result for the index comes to -0.159 mag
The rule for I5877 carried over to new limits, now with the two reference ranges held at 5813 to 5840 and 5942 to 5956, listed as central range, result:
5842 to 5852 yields 0.8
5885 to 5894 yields 3.1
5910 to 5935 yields -0.8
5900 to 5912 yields 0.0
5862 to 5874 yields 0.3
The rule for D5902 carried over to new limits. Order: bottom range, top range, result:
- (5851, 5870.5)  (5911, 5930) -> 1.01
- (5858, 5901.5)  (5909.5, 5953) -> 1.15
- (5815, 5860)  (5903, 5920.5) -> 0.99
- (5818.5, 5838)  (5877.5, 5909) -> 0.80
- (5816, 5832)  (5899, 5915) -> 0.94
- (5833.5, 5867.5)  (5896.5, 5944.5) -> 1.00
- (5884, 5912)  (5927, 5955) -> 1.21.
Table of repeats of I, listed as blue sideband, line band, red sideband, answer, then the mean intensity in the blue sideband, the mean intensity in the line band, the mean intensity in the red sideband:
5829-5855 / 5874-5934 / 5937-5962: 0.09 mag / 13.9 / 12.5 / 13.4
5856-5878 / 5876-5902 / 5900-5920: 0.26 mag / 13.9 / 10.8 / 13.6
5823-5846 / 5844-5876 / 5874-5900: -0.10 mag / 14.2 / 13.7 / 10.9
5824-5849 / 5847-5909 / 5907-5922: 0.11 mag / 14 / 12.5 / 13.6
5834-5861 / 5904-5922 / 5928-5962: 0.00 mag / 13.8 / 13.7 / 13.5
